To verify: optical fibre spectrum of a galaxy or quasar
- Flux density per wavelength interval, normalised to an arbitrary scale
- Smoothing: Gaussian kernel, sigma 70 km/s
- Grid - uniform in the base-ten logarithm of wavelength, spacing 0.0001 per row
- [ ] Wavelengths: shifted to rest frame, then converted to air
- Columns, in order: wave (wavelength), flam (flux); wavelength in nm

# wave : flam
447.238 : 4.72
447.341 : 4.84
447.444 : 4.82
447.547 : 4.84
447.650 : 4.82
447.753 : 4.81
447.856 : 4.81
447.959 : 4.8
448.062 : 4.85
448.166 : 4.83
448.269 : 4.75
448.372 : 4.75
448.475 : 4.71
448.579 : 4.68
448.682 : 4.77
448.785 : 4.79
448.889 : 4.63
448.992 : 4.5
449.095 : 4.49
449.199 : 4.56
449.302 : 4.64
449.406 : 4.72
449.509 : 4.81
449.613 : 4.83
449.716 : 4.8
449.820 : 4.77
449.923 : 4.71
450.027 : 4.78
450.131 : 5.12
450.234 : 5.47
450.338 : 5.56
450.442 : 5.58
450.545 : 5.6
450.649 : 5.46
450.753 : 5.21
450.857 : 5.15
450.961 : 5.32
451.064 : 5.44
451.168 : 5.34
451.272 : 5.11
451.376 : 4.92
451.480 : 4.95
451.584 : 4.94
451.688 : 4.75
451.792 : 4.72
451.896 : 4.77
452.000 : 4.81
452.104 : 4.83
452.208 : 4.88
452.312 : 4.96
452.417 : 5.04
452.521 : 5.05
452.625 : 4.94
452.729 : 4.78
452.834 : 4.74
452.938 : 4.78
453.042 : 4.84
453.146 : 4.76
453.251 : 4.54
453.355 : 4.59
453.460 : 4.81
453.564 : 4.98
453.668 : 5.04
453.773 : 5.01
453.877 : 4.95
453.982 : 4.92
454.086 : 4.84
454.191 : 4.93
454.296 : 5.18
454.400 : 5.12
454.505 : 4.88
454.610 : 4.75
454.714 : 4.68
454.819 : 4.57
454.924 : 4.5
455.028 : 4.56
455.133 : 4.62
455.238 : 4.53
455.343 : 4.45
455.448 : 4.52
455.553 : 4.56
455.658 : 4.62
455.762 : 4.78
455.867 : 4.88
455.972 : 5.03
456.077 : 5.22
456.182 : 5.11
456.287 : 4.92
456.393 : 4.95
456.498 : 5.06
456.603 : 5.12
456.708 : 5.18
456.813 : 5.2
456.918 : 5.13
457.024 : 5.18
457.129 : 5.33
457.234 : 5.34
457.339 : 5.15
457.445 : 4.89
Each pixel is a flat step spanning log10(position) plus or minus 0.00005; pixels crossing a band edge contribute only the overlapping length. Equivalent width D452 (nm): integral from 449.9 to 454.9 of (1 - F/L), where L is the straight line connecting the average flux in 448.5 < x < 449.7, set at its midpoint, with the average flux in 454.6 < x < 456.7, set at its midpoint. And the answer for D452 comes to -0.26 nm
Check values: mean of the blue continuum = 4.68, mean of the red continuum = 4.78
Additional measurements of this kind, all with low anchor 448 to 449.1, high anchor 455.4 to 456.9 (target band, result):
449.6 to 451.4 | -0.16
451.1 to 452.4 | -0.03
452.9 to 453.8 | 0.01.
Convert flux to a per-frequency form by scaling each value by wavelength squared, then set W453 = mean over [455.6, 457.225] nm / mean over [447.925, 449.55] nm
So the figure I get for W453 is 1.11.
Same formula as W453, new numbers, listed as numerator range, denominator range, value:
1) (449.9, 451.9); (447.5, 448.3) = 1.09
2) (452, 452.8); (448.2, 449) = 1.06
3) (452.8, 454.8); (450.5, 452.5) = 0.97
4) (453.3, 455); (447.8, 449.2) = 1.06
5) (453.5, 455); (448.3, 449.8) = 1.06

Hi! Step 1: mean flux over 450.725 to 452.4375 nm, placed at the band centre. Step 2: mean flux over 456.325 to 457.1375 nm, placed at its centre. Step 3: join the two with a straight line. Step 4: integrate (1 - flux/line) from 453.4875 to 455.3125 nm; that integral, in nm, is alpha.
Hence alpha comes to 0.09 nm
